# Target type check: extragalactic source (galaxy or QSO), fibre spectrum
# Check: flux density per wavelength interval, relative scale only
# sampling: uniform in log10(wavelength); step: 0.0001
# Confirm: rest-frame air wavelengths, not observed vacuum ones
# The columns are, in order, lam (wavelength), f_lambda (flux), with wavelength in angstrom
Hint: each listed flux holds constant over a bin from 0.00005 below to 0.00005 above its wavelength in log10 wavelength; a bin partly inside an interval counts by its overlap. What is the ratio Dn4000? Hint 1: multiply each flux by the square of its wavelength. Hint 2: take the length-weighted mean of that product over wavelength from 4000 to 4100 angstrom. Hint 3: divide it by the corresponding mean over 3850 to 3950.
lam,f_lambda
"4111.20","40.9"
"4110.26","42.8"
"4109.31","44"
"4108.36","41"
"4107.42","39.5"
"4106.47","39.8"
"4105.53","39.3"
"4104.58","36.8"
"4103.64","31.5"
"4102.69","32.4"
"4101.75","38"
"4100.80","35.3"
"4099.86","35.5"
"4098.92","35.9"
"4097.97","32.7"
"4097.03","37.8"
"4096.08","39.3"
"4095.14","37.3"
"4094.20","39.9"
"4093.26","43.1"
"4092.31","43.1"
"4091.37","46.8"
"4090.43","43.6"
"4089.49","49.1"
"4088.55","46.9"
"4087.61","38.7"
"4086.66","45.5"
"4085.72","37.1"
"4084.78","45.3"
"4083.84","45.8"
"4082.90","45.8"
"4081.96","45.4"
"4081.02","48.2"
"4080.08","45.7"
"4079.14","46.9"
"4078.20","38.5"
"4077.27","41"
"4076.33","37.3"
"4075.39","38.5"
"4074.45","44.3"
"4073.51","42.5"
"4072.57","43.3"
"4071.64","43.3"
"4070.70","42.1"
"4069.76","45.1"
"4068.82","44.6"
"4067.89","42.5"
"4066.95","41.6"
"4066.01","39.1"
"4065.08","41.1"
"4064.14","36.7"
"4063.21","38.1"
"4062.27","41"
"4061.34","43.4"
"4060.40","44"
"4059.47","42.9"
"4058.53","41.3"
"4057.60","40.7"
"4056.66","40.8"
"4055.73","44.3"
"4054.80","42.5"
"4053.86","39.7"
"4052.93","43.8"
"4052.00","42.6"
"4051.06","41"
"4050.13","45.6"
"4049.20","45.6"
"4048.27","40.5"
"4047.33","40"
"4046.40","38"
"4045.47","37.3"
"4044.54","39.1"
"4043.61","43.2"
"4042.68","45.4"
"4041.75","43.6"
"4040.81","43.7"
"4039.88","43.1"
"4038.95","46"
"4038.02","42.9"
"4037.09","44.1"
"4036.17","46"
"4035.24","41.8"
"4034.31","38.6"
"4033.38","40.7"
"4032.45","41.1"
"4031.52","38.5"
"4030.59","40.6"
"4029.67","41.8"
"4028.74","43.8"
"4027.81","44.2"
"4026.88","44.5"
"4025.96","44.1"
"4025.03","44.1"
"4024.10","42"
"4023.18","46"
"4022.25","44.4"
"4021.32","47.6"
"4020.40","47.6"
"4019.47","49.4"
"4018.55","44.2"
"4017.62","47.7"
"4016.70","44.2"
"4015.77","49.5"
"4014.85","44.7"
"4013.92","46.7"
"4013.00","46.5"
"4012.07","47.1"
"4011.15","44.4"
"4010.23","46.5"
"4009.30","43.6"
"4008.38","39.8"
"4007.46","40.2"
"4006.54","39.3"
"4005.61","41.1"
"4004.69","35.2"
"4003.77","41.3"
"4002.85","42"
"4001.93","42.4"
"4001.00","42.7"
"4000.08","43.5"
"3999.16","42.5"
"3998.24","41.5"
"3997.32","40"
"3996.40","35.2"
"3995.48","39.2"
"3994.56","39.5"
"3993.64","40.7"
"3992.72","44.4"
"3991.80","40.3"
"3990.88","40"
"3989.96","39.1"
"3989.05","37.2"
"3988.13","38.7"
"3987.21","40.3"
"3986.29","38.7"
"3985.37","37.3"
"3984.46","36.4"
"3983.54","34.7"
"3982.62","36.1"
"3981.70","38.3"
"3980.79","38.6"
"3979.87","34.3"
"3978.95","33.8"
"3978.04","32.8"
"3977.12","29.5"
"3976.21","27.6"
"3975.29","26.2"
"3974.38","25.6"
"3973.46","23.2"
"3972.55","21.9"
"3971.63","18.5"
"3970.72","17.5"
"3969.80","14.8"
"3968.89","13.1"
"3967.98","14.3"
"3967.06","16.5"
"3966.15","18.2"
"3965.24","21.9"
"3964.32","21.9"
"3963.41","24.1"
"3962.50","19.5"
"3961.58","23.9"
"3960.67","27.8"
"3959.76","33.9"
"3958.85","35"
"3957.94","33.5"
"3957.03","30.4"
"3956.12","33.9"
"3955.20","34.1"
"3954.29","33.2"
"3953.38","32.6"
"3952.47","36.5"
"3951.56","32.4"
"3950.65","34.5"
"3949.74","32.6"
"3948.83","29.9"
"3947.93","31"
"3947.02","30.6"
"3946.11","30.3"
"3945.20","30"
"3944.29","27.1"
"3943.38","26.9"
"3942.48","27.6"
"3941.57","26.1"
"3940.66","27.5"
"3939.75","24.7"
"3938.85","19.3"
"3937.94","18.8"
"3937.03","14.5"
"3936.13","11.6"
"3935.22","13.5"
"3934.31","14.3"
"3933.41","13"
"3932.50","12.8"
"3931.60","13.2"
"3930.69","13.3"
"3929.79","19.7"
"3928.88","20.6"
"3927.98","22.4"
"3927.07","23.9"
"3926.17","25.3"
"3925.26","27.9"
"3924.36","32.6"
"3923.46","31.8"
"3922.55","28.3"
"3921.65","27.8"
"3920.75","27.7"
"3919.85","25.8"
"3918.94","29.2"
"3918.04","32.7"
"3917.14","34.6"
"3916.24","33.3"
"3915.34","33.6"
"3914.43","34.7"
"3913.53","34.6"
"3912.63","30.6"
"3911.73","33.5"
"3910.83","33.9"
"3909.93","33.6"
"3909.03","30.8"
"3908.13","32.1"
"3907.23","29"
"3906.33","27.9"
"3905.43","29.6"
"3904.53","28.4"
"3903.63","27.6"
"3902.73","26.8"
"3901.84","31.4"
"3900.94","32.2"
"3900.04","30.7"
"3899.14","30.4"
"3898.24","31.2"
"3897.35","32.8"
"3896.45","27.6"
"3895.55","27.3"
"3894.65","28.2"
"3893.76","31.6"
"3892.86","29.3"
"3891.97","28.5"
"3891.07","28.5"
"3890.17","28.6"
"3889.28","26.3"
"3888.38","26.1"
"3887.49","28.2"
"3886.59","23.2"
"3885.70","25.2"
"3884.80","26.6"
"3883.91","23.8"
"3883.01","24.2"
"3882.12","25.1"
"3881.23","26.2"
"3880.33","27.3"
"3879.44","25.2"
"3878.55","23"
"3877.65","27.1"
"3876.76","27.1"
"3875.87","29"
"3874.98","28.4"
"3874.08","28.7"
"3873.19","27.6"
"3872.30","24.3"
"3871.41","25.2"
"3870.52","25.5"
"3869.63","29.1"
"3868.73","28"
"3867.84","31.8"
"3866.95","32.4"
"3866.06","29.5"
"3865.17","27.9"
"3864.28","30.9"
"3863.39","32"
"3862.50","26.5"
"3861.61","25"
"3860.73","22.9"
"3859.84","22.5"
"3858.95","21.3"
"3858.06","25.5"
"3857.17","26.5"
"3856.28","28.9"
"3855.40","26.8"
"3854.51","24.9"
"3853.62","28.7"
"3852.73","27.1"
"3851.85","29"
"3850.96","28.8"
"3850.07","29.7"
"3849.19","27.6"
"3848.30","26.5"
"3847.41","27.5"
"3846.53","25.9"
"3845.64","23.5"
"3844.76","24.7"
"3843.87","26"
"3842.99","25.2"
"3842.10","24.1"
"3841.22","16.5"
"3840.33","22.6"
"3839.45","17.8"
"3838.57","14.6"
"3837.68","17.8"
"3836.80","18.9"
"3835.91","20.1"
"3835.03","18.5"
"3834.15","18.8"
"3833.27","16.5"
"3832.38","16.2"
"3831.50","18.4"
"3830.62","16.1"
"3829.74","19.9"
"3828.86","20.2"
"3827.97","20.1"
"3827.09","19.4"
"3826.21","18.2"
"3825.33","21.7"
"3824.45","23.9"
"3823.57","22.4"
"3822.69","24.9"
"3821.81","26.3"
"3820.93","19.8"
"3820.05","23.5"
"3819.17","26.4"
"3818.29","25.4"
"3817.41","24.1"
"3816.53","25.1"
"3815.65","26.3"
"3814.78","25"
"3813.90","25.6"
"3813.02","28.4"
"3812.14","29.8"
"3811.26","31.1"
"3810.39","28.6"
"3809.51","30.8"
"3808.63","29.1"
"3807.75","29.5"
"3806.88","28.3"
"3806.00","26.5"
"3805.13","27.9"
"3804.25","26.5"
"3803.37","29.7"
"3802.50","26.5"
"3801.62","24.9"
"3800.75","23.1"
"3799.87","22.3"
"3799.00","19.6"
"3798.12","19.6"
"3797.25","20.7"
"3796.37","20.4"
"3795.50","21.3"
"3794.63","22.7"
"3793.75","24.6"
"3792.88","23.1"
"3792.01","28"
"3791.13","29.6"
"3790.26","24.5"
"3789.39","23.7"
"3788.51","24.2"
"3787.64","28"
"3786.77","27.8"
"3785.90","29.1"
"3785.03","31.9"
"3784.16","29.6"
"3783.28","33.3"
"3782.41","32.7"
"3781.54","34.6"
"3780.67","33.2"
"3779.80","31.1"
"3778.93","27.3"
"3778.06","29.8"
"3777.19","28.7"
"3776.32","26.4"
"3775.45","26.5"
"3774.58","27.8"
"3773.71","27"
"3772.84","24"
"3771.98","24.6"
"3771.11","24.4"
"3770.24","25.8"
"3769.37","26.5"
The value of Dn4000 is 1.70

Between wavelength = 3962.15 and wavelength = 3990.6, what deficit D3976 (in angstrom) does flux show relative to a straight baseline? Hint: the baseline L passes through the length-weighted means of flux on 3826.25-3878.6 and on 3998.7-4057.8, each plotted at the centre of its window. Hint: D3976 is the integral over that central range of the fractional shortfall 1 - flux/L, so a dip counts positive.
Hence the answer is 7.22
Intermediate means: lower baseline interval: 24.5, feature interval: 28.2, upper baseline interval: 43.1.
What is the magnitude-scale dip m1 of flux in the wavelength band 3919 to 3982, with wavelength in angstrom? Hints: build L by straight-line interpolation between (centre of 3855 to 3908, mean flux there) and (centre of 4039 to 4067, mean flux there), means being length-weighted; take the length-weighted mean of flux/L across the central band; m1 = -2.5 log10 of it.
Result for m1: 0.292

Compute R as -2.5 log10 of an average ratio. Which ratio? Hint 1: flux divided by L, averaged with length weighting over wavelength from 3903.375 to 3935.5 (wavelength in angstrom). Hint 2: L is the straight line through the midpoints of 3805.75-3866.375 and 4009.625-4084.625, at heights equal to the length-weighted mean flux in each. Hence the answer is 0.18 mag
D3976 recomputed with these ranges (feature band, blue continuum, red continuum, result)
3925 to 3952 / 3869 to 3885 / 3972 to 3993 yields 6.9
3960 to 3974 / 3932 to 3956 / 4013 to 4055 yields 4.7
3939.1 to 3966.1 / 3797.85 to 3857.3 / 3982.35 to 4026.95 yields 5.6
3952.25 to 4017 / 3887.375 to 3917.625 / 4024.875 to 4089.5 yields 4.5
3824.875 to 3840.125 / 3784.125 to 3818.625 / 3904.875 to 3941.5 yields 4.4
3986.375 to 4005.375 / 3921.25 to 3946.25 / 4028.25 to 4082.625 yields -4.6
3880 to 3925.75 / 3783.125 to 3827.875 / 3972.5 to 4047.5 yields 4.6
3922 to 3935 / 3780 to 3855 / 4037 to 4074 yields 4.5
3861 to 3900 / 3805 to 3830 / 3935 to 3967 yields -2.5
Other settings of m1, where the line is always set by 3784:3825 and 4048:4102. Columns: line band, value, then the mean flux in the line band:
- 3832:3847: 0.33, 20.5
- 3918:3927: 0.15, 28.5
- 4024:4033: -0.09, 42.5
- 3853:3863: 0.14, 25.5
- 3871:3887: 0.16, 26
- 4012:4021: -0.21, 46.8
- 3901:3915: 0.03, 31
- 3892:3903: 0.05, 30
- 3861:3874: 0.05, 28.2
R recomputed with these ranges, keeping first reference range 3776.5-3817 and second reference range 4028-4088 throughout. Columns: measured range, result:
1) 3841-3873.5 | 0.15 mag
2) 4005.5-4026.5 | -0.13 mag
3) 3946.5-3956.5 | 0.10 mag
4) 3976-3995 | 0.02 mag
